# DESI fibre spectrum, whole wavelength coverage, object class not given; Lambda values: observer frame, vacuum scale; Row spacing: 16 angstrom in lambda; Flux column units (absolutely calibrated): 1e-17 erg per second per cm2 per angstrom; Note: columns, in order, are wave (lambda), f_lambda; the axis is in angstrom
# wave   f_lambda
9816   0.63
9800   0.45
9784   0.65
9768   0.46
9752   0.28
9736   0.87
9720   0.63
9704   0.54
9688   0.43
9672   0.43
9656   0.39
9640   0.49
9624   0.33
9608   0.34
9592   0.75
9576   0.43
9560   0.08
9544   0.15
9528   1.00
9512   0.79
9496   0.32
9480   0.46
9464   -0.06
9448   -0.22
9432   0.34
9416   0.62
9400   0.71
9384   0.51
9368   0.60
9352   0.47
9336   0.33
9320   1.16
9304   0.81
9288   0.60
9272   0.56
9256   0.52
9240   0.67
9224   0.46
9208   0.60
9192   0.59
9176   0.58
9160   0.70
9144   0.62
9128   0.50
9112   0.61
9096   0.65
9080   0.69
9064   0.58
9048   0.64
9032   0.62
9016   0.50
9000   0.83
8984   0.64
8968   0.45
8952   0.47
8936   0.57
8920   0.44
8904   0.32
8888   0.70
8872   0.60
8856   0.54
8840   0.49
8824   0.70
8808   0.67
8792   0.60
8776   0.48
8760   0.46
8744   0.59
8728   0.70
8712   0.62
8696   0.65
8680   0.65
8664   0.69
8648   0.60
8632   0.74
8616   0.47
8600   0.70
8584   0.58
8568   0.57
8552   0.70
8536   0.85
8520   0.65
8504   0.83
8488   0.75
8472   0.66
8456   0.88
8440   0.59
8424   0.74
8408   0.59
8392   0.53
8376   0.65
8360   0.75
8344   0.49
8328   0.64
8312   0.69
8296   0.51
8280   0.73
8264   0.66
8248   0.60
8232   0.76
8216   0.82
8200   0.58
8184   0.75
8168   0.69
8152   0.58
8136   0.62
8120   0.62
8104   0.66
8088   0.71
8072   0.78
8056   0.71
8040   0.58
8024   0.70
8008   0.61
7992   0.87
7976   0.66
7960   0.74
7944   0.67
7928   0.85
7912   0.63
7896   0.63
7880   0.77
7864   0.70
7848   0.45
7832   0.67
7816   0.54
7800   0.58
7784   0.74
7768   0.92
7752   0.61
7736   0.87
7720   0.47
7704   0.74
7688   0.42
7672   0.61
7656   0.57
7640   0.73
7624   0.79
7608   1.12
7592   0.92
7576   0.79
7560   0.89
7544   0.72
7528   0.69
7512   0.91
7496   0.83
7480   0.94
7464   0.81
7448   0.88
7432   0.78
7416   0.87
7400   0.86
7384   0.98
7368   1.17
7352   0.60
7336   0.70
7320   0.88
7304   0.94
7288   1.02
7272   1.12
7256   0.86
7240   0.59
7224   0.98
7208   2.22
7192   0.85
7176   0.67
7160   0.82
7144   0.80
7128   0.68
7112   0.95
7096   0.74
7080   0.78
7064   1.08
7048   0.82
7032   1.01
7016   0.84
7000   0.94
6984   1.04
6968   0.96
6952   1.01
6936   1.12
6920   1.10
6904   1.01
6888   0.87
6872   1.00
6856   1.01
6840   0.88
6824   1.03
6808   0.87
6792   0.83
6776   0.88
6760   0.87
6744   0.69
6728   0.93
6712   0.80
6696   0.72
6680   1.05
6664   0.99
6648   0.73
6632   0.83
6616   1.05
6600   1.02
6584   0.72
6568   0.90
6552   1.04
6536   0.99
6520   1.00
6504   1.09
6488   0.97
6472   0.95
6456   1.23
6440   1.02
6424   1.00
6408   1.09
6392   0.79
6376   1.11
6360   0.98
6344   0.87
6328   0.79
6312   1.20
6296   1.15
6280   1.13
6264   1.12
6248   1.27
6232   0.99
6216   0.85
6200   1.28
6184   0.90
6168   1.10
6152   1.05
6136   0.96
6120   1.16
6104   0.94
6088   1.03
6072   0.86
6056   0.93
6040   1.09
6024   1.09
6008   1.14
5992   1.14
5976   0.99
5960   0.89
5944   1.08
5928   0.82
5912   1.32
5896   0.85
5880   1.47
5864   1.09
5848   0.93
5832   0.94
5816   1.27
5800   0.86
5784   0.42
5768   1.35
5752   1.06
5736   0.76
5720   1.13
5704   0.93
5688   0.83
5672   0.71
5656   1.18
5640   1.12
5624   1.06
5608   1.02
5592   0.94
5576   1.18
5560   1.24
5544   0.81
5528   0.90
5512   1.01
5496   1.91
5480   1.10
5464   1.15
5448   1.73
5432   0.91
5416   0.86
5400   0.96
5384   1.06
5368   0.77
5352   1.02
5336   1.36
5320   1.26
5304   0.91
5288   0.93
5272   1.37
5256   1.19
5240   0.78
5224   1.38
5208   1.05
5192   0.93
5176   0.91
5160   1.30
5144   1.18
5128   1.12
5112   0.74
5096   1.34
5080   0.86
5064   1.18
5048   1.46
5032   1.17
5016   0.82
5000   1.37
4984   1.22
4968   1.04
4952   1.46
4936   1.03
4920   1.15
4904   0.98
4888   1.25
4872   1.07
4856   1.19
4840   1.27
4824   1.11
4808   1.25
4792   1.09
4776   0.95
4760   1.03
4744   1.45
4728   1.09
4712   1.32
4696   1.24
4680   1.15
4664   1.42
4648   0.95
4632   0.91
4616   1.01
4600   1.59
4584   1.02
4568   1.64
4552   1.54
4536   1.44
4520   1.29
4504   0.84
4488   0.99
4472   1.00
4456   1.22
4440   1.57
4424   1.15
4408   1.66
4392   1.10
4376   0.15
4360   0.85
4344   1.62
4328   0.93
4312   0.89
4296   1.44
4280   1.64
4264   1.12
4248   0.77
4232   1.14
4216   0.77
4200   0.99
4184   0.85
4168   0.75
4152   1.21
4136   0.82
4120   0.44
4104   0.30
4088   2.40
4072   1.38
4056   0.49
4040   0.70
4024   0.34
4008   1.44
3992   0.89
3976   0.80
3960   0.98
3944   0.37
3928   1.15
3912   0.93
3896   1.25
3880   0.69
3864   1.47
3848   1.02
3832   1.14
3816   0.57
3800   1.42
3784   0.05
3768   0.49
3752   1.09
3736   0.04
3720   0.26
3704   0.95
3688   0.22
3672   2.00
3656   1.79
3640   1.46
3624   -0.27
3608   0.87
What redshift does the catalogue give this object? 0.098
